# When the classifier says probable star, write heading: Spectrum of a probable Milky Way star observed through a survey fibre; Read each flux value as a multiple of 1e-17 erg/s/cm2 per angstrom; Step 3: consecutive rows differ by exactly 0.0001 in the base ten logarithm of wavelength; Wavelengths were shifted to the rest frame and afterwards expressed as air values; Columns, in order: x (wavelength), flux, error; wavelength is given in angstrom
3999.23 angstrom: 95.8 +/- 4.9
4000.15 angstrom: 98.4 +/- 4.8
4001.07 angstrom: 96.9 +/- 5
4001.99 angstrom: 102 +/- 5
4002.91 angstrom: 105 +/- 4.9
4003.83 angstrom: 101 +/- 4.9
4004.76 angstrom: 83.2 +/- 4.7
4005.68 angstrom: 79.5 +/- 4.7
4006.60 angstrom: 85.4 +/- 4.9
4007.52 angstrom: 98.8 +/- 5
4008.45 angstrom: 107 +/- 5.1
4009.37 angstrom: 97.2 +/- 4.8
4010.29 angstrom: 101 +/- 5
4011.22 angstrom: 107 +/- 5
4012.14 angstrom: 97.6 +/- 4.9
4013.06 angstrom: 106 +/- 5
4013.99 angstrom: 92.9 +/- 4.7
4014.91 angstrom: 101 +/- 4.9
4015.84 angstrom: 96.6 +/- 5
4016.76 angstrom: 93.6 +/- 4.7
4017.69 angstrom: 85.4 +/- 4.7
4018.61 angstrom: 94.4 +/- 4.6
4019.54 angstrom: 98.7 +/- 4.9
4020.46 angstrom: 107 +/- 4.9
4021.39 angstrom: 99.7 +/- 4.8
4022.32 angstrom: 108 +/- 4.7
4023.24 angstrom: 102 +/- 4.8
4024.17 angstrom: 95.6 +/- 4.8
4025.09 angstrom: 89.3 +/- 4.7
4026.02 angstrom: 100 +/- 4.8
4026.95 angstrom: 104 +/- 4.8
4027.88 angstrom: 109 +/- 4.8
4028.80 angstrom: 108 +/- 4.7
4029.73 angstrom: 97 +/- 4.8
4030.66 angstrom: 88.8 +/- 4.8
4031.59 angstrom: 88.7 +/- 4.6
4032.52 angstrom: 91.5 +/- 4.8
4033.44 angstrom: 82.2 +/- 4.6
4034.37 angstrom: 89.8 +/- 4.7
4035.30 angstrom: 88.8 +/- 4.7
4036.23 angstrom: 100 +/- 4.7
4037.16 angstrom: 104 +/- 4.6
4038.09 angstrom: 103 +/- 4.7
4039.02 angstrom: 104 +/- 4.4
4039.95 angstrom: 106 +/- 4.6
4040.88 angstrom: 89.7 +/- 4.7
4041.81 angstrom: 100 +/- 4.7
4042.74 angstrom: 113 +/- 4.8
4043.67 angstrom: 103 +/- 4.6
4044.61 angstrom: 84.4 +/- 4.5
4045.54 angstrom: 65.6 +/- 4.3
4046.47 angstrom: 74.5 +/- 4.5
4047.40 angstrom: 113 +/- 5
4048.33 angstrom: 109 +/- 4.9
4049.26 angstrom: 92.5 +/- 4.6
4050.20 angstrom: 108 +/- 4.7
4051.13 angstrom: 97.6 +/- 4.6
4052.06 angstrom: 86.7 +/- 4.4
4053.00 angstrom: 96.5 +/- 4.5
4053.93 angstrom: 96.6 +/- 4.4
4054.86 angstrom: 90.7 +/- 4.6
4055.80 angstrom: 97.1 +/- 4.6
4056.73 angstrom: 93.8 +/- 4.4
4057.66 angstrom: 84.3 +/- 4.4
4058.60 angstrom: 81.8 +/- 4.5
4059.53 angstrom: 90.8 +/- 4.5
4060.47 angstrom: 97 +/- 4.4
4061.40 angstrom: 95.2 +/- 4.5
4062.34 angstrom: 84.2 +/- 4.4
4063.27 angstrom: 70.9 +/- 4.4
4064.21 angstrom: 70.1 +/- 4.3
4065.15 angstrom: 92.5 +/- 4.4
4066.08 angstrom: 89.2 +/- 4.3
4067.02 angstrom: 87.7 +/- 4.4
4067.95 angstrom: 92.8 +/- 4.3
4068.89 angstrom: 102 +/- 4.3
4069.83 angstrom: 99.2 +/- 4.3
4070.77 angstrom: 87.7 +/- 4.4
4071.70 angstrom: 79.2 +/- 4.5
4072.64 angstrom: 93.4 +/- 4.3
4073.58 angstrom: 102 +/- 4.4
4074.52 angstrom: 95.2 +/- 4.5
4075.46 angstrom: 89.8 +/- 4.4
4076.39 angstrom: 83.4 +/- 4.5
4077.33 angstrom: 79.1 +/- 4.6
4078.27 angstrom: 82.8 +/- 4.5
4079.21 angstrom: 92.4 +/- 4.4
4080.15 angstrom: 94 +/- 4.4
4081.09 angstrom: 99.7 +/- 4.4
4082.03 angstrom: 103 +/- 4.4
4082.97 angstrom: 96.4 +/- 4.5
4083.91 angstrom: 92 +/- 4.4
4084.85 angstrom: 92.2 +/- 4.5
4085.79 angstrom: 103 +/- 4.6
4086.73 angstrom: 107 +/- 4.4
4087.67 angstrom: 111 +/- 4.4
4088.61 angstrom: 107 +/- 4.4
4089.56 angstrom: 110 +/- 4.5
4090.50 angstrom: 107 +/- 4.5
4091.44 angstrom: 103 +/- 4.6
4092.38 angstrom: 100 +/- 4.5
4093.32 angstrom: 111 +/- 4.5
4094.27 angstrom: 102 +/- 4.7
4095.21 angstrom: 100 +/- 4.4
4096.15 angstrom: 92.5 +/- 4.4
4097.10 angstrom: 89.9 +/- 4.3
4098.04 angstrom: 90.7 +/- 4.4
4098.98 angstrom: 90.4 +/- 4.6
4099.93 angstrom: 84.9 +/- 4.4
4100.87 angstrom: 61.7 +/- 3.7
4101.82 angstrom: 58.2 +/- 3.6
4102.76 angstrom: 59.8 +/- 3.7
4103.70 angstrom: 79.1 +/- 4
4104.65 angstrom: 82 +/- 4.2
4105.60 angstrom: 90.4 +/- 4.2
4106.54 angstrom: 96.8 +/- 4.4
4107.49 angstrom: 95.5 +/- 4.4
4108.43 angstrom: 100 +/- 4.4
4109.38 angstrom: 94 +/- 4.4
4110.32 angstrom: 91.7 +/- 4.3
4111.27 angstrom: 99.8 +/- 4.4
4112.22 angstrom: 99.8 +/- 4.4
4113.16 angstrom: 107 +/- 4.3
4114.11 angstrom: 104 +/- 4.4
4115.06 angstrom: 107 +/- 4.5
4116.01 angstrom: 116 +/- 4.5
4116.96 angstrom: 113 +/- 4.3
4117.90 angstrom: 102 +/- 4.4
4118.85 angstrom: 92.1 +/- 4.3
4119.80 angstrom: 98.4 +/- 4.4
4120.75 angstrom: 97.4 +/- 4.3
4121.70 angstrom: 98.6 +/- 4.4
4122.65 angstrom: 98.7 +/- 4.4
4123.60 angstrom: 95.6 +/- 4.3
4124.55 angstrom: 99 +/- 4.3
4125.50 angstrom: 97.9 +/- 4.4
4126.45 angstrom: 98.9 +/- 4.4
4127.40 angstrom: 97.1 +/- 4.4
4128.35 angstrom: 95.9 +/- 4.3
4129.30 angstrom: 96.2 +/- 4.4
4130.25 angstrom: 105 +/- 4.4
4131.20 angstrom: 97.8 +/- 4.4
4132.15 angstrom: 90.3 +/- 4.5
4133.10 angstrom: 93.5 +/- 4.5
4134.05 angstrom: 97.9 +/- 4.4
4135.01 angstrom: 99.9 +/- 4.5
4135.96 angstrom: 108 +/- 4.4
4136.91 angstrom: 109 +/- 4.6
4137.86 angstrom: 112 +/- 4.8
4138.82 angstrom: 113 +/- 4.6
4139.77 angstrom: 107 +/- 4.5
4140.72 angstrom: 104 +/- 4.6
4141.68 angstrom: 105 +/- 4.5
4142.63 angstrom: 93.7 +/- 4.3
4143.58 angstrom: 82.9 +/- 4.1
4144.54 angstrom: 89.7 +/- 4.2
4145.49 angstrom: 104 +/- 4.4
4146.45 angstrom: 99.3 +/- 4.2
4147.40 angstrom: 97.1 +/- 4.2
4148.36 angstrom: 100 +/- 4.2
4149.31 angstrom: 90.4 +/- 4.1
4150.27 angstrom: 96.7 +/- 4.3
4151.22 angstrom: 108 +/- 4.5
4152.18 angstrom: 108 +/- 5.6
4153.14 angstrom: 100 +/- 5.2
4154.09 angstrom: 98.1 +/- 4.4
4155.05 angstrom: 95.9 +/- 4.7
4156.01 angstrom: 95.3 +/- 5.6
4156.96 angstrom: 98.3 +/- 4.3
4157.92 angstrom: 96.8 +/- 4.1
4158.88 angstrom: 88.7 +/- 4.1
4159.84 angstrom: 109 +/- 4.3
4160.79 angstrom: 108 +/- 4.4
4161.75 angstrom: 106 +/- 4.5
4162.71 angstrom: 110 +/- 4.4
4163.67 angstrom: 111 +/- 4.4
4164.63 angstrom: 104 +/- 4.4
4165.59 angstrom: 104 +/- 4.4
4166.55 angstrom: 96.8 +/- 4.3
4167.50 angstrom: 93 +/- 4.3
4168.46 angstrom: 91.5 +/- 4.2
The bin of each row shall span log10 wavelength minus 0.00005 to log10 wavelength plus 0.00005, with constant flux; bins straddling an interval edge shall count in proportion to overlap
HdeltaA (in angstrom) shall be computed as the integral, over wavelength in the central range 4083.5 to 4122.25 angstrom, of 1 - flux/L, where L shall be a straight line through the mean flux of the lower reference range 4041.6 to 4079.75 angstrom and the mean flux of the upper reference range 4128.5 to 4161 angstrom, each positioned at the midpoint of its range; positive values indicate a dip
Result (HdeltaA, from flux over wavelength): -0.2 angstrom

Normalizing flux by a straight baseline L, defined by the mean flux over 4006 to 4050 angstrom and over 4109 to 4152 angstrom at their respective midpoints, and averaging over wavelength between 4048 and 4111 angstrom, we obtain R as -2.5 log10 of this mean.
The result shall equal 0.07 mag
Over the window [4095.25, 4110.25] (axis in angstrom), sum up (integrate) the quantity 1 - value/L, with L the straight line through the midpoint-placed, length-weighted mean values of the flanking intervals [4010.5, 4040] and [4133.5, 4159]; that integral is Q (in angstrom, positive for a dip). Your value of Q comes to 2.2 angstrom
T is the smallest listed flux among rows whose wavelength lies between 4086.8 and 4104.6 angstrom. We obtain 58.2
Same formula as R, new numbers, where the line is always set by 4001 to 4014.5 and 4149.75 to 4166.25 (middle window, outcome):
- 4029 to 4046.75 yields 0.05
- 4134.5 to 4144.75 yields -0.01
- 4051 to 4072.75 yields 0.11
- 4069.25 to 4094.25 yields 0.03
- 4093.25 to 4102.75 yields 0.17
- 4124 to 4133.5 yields 0.04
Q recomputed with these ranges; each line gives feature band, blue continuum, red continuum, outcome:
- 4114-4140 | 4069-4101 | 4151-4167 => -0.6 angstrom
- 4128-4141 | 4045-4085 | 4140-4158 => -0.7 angstrom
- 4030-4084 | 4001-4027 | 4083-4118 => 2.4 angstrom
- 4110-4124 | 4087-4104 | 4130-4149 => -0.8 angstrom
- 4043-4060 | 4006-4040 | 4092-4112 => 0.4 angstrom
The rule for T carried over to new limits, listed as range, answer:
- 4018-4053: 65.6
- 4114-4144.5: 82.9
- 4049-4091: 70.1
